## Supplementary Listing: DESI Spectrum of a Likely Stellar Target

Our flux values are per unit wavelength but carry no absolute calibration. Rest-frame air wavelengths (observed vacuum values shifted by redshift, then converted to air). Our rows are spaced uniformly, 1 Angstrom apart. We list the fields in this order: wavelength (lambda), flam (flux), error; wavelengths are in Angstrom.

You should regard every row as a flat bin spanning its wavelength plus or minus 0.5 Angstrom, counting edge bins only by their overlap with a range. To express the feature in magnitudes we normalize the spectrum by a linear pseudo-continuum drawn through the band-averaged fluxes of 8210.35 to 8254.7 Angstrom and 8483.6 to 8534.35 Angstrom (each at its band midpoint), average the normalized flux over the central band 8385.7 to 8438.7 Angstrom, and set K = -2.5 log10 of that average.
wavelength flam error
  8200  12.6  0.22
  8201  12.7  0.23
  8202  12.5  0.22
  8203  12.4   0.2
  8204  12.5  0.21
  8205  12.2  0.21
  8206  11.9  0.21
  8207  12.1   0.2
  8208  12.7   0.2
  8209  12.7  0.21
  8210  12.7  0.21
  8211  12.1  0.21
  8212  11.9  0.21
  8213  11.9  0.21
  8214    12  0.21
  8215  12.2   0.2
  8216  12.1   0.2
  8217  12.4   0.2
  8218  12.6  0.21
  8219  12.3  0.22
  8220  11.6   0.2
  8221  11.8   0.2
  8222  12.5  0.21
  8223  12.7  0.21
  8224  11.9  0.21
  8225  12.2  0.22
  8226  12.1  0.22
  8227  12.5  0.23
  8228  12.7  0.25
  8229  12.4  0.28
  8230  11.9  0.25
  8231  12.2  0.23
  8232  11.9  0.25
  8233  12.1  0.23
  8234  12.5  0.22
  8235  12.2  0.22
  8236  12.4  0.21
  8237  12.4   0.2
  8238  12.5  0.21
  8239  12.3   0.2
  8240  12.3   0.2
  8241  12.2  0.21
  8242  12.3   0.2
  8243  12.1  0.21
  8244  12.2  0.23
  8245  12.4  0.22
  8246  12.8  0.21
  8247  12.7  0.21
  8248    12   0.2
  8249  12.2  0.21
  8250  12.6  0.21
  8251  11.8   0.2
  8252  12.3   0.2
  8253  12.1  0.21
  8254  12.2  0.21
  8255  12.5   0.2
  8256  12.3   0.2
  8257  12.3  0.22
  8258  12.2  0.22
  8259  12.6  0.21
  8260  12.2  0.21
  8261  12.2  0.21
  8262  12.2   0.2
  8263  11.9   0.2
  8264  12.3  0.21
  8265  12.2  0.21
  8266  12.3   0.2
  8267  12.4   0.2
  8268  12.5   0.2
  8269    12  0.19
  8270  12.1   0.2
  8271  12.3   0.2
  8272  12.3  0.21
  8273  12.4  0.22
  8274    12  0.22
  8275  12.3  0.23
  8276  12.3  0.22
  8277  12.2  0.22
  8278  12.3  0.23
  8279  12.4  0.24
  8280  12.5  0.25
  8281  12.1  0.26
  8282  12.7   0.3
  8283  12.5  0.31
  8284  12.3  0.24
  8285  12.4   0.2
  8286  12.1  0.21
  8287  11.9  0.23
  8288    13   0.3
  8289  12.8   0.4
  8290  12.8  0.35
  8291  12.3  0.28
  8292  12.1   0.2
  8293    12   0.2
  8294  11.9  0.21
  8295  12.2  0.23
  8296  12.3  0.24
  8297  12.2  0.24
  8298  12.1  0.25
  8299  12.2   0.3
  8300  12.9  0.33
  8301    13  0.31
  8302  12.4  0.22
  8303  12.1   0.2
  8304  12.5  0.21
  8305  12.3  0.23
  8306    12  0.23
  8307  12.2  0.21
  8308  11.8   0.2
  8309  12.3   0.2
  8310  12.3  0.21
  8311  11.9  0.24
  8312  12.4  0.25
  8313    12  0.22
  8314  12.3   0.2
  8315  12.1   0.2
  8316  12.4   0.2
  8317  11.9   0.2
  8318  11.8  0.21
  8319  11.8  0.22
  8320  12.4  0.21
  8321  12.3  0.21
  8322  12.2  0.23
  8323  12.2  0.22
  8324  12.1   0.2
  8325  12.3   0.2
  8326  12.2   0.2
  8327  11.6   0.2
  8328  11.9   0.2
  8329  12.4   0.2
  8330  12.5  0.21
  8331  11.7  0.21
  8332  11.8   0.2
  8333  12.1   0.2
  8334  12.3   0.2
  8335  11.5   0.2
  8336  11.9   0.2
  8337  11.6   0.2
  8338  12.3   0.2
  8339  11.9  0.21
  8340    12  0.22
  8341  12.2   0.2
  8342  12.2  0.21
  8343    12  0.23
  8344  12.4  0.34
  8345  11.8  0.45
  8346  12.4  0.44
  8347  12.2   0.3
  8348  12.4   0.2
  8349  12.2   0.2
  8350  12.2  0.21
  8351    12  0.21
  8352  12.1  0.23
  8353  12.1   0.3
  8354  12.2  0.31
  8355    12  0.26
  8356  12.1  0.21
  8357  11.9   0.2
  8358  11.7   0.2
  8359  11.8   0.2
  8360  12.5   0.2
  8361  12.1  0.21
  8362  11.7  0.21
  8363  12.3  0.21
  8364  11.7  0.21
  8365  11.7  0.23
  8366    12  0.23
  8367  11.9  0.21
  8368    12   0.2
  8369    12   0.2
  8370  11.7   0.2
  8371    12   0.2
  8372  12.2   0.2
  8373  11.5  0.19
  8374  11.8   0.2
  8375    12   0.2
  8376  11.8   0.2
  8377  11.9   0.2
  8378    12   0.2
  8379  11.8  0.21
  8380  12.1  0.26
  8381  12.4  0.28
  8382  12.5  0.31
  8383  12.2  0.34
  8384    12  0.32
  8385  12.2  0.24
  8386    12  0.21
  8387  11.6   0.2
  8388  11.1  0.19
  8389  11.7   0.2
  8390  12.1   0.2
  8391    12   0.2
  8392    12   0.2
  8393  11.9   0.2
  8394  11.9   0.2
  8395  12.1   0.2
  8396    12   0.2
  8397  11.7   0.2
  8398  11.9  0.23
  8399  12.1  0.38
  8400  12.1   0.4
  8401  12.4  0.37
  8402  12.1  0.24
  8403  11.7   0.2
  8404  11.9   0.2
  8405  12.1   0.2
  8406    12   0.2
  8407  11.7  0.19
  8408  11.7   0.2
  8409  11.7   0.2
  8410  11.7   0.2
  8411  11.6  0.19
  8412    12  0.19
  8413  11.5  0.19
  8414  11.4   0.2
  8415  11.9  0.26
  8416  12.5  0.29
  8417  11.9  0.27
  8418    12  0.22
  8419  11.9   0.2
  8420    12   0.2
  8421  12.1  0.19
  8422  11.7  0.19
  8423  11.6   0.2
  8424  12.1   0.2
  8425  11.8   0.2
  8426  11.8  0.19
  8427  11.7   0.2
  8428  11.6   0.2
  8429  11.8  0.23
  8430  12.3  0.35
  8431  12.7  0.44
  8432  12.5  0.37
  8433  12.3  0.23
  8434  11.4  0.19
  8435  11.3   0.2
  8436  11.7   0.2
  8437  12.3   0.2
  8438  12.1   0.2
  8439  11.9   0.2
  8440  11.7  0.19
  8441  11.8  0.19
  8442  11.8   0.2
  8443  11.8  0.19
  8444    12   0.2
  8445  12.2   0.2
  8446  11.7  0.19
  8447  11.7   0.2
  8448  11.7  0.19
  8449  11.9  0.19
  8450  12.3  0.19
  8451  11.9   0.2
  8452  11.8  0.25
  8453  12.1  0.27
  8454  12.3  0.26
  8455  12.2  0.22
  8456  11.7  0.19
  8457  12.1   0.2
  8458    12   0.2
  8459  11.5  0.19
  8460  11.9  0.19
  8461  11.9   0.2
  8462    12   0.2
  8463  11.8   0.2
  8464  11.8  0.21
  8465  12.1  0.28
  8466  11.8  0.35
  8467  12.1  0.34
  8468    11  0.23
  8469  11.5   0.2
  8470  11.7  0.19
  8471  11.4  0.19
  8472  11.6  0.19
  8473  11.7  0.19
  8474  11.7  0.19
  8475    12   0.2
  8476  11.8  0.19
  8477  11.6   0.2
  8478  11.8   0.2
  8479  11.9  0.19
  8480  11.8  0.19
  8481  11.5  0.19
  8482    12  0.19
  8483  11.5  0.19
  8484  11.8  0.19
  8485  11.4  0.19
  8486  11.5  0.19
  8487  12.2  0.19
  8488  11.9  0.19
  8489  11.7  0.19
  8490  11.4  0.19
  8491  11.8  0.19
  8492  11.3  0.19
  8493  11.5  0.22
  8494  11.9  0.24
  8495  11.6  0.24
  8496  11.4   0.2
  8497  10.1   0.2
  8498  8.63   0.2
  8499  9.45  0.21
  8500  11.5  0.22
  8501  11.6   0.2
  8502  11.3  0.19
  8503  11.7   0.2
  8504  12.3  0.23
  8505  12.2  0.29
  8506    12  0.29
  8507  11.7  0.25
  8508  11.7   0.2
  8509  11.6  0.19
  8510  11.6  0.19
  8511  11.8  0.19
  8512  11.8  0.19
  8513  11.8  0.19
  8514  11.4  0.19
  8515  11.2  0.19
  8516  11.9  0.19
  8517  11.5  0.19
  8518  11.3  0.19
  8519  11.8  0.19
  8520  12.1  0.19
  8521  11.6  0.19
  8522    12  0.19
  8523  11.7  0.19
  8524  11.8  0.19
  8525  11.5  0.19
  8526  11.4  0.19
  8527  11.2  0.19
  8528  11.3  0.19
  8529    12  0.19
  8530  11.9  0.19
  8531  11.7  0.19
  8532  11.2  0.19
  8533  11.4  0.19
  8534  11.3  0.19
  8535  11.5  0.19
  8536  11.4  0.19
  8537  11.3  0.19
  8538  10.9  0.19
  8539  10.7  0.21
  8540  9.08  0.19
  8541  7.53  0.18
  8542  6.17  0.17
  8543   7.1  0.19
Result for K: -0.01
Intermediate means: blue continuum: 12.2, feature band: 11.9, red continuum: 11.5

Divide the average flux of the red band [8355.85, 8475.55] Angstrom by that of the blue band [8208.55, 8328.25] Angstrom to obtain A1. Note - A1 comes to 0.97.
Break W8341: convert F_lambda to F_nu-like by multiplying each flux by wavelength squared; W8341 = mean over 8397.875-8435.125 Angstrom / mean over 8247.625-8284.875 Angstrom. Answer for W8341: 1.01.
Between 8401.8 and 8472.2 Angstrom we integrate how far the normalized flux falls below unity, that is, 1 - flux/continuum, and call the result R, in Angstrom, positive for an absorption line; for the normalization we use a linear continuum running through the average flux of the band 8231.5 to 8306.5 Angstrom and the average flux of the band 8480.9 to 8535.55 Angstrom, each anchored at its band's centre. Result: -0.7 Angstrom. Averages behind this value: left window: 12.3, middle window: 11.9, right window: 11.5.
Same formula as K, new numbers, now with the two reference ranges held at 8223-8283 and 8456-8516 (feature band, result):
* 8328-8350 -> 0.00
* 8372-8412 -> 0.00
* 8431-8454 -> -0.02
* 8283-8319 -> -0.01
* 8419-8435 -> -0.01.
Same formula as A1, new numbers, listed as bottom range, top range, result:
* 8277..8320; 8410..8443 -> 0.97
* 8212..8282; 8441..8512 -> 0.95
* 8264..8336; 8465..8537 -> 0.95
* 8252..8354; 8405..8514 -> 0.96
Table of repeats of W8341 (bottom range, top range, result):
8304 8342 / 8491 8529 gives 0.99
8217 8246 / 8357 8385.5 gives 1.01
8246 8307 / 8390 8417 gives 1.00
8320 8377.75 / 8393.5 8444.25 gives 1.01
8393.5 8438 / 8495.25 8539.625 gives 0.98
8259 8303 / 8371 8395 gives 0.99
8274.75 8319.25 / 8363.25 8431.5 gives 0.99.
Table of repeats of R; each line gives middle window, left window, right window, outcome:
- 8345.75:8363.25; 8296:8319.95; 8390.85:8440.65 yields 0.0 Angstrom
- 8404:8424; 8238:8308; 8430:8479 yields 0.2 Angstrom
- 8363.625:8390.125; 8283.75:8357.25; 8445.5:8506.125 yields 0.1 Angstrom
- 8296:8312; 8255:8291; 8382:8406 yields -0.1 Angstrom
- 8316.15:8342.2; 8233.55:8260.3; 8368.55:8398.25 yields 0.1 Angstrom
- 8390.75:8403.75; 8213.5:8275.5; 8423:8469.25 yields 0.0 Angstrom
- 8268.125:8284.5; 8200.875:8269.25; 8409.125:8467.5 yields -0.1 Angstrom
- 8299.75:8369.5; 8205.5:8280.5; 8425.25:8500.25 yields -0.4 Angstrom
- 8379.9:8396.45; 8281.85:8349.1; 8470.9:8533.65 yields -0.1 Angstrom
